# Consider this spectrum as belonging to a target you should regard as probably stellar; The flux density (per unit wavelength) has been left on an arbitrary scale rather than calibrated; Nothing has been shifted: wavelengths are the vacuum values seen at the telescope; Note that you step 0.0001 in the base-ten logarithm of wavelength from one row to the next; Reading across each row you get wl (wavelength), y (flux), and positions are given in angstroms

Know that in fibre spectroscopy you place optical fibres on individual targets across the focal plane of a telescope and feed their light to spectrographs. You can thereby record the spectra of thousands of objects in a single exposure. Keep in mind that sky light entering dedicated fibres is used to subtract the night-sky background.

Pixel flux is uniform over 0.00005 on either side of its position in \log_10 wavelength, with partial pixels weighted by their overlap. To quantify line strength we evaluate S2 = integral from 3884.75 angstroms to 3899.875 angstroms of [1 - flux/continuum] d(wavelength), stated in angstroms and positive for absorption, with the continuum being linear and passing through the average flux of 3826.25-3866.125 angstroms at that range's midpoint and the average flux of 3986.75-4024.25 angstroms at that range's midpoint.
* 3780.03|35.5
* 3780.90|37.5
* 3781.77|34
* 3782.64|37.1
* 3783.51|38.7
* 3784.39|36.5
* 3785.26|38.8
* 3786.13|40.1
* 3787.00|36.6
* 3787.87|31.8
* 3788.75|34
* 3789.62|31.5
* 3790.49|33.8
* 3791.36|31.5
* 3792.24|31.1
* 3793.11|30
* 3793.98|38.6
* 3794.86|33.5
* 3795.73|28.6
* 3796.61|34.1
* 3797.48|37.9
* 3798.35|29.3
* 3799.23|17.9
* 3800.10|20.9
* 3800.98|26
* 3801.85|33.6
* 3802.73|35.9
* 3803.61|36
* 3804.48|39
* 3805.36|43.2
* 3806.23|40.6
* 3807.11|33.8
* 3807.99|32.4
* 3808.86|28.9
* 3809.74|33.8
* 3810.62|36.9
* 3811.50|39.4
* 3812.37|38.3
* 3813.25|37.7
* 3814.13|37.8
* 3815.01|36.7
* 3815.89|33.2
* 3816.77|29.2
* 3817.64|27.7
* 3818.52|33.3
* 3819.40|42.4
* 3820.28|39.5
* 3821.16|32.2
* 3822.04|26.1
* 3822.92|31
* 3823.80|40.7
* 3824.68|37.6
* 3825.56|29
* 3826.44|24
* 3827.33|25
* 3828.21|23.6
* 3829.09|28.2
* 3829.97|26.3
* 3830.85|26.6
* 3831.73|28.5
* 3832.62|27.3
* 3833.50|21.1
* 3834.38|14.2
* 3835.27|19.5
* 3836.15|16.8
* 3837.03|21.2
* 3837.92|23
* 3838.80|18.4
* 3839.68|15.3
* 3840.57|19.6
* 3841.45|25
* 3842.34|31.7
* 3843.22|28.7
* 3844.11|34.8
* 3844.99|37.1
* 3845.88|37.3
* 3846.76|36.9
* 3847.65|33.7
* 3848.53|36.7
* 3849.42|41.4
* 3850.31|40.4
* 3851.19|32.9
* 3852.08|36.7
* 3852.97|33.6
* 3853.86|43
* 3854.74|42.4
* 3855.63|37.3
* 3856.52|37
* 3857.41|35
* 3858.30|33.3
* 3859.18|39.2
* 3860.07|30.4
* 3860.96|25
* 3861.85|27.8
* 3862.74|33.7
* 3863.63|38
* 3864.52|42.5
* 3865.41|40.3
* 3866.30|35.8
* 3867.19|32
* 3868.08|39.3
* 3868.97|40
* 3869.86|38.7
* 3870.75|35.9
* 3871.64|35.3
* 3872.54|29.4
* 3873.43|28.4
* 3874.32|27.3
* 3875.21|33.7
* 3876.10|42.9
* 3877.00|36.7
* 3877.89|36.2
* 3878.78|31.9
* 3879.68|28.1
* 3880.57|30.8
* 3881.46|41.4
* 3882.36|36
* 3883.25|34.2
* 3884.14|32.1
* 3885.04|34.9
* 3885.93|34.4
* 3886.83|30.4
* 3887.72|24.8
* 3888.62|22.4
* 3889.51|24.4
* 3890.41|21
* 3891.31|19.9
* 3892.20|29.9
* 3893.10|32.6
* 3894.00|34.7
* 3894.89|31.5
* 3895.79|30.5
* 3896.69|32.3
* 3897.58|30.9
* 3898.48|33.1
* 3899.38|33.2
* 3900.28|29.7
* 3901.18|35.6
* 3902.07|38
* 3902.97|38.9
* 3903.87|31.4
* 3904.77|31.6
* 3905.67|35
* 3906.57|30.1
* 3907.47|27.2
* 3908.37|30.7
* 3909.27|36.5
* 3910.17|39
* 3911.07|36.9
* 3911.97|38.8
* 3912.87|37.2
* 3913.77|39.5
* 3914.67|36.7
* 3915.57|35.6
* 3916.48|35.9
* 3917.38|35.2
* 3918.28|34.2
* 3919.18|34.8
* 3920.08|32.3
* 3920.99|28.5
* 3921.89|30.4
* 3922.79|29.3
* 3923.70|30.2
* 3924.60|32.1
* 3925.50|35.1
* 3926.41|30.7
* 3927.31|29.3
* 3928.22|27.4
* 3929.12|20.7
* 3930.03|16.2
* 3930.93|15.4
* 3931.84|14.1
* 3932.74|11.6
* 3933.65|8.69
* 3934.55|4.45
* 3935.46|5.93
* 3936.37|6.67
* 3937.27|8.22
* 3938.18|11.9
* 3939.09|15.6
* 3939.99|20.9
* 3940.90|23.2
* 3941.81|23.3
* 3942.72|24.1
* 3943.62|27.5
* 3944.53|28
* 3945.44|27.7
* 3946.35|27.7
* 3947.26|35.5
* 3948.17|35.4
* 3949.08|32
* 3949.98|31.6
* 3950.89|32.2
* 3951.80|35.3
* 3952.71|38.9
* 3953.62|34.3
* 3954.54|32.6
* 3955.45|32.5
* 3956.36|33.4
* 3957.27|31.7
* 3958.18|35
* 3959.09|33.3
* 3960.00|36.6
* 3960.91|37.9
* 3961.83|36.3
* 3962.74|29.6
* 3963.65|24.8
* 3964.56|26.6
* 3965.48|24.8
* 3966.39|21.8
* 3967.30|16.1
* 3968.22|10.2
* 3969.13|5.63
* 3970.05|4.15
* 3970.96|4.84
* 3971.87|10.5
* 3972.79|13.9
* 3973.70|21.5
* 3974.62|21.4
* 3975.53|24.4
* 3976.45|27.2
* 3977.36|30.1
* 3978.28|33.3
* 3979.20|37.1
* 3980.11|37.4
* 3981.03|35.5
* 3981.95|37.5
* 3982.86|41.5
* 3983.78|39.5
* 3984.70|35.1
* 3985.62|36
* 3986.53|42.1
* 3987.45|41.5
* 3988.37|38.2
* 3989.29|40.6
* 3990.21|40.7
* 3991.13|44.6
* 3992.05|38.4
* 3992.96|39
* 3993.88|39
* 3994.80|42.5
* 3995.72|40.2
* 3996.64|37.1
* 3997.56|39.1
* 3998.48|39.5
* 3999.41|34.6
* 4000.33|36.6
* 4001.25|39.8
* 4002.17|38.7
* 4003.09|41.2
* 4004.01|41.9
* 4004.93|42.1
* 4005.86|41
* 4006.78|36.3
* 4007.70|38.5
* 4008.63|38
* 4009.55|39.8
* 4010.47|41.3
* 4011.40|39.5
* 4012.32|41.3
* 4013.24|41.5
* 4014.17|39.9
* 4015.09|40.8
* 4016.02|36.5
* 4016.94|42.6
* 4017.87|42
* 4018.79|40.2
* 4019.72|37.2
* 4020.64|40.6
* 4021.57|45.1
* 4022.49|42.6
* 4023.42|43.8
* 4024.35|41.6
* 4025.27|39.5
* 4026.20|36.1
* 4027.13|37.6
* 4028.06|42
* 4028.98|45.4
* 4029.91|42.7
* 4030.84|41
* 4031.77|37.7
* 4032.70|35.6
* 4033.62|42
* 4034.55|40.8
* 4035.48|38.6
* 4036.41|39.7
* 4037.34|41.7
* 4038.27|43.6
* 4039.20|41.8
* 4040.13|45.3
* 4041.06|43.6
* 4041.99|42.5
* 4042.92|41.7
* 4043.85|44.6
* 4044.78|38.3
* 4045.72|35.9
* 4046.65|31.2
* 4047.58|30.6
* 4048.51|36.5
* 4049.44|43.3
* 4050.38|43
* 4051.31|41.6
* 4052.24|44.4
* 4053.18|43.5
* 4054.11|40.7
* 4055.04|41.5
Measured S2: 1.8 angstroms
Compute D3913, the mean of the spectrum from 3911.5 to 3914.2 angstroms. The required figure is 38.5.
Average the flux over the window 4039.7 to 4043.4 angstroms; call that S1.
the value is 43.3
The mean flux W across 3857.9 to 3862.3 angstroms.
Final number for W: 31.2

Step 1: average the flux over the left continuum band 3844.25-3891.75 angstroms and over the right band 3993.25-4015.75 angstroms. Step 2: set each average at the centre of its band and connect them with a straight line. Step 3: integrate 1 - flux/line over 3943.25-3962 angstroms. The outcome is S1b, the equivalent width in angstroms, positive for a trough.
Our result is 2.2 angstroms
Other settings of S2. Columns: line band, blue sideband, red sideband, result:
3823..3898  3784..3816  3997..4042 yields 9.2 angstroms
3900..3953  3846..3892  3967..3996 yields 6.9 angstroms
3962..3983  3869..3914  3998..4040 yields 7.9 angstroms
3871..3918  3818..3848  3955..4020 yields -3.8 angstroms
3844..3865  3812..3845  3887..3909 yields -5.0 angstroms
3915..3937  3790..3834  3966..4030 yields 6.3 angstroms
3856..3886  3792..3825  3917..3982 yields -4.6 angstroms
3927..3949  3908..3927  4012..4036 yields 9.8 angstroms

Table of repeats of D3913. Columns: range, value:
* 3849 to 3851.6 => 38.3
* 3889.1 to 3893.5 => 25.5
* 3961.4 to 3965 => 29.3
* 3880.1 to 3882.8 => 36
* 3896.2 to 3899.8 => 32.3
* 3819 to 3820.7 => 40.9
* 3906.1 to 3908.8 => 29.4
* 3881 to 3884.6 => 35.9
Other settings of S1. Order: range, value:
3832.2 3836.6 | 19.8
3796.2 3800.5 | 28.1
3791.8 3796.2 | 32.3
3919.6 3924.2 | 30.2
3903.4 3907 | 32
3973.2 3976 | 22.3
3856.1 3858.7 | 35.1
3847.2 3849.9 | 37.2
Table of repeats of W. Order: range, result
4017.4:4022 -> 41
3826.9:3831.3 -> 26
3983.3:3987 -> 38.2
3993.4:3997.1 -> 39.7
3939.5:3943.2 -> 22.9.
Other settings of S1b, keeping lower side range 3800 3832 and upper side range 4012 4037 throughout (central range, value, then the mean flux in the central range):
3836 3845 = 2.53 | 24.4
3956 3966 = 1.70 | 31.7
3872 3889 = 1.37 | 32.5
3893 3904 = 0.81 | 33.3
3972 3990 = 2.75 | 33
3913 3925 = 1.03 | 33.5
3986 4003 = -0.06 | 39.6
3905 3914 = 0.37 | 34.9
